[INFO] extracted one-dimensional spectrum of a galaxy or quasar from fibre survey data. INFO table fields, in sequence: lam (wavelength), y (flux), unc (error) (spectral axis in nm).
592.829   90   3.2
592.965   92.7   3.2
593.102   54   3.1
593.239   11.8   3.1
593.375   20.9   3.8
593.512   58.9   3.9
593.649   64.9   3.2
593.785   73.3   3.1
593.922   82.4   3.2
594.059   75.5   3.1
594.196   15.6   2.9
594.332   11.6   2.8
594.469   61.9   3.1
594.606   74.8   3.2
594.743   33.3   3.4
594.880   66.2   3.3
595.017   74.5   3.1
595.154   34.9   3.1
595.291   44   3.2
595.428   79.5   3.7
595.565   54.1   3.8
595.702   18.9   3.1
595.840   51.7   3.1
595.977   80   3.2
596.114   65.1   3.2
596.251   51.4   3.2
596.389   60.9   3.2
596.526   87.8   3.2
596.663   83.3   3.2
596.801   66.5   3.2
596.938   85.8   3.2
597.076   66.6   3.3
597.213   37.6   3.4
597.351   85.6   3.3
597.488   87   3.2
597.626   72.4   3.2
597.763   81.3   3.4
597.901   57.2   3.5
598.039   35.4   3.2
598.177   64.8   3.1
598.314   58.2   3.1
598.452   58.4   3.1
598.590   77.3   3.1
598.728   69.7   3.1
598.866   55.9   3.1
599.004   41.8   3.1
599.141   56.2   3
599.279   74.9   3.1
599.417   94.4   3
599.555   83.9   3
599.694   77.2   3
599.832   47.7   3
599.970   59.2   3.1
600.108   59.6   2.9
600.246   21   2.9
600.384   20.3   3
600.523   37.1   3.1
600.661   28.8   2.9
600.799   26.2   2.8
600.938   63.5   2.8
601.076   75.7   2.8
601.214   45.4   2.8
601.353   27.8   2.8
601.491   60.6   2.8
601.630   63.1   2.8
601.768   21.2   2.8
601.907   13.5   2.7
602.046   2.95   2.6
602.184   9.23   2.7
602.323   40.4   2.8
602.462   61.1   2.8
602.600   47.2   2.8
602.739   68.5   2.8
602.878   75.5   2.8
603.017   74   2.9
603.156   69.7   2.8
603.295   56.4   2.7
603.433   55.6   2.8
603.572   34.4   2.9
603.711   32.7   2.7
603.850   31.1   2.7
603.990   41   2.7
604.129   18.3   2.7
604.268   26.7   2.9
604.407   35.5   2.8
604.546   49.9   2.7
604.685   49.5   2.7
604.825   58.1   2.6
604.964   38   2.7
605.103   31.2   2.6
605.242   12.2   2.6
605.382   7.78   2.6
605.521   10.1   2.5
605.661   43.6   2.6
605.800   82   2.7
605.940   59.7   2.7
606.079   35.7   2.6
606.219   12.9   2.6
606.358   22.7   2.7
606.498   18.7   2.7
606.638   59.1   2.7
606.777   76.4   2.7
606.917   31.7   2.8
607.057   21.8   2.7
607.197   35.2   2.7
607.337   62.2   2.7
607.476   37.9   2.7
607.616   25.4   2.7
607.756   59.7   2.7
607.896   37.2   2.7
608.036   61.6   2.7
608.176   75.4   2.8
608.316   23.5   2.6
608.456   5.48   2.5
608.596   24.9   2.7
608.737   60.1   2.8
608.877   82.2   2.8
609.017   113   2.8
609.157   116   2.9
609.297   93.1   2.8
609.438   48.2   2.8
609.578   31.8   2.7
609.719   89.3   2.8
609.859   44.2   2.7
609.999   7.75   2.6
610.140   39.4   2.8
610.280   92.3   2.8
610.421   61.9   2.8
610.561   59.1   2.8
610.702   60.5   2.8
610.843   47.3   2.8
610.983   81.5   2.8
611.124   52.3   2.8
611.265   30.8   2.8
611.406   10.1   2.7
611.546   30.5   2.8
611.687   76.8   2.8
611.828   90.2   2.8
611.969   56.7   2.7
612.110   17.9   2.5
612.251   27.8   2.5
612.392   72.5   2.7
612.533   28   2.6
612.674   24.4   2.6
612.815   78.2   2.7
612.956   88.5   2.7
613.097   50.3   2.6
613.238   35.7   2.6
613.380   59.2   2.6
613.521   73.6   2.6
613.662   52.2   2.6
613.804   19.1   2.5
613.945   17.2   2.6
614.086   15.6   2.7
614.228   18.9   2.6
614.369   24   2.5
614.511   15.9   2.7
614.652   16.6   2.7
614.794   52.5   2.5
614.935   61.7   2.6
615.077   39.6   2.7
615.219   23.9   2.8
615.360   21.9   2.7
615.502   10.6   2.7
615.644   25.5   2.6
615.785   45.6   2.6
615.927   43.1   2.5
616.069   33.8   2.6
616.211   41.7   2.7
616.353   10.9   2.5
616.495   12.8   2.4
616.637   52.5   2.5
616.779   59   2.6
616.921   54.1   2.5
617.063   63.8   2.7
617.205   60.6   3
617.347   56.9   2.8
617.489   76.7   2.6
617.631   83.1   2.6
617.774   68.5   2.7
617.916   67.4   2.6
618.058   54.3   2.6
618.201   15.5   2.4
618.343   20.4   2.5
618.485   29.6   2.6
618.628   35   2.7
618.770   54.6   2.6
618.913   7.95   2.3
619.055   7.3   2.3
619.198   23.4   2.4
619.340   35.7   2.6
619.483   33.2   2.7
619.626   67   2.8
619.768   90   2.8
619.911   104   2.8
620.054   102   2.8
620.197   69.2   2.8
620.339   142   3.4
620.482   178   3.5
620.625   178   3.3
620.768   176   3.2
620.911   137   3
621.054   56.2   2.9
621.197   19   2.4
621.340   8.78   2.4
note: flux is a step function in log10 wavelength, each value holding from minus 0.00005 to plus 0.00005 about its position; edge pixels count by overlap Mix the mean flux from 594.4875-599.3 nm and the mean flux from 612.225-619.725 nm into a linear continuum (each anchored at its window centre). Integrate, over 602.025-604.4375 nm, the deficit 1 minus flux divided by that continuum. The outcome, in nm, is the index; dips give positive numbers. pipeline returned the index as 0.49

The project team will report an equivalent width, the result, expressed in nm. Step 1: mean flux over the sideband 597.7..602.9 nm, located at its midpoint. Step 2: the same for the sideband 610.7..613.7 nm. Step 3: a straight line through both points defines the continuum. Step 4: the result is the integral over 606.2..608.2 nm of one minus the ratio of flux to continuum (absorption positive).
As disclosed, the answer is 0.35 nm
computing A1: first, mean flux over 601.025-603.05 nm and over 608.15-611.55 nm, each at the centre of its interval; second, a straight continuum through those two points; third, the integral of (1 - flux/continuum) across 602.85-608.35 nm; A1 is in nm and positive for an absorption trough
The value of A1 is 0.83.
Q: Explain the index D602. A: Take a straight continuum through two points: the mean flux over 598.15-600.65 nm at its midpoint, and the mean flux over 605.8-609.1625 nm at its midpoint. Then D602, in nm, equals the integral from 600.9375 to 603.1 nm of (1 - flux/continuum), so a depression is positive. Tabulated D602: 0.32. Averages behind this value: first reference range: 58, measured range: 46.5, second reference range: 47.7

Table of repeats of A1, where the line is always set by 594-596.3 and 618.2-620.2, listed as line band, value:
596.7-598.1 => -0.435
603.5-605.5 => 0.695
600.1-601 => 0.286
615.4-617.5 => 0.238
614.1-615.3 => 0.425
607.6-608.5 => 0.113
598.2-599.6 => -0.412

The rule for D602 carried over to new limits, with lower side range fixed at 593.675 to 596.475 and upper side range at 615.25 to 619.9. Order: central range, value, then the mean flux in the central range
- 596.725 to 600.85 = -0.45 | 59.8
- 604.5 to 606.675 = 0.59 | 36.5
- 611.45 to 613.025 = -0.23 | 53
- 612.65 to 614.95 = 0.21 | 41.2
